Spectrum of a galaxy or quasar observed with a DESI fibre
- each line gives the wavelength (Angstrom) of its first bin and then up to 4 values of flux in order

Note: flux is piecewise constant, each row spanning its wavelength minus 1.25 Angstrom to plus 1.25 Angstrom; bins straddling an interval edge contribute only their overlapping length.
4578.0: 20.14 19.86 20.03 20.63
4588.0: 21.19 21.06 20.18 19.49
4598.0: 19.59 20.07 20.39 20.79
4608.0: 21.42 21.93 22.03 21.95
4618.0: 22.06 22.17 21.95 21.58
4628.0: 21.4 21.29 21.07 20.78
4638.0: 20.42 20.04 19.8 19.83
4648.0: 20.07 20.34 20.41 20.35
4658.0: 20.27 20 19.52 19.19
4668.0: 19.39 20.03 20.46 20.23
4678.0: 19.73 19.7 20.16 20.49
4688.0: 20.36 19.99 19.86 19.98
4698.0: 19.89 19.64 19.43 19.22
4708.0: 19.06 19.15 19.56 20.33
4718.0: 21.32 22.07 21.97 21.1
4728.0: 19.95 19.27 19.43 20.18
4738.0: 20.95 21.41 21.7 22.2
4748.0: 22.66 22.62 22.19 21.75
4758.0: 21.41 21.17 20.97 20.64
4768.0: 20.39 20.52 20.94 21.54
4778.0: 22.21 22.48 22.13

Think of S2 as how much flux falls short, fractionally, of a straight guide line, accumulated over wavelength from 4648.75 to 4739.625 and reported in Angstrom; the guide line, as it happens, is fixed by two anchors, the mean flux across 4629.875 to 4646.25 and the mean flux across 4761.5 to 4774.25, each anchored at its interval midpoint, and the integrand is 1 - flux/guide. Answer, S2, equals 2.1 Angstrom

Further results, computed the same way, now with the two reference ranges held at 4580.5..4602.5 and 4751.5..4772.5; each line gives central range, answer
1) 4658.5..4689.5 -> 1.1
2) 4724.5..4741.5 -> 0.6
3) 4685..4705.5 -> 0.9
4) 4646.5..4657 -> 0.1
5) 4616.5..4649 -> -0.8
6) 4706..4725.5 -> 0.4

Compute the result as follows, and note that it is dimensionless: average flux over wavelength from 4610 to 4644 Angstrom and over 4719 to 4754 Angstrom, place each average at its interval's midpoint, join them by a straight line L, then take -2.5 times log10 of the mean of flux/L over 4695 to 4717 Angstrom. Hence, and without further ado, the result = 0.09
